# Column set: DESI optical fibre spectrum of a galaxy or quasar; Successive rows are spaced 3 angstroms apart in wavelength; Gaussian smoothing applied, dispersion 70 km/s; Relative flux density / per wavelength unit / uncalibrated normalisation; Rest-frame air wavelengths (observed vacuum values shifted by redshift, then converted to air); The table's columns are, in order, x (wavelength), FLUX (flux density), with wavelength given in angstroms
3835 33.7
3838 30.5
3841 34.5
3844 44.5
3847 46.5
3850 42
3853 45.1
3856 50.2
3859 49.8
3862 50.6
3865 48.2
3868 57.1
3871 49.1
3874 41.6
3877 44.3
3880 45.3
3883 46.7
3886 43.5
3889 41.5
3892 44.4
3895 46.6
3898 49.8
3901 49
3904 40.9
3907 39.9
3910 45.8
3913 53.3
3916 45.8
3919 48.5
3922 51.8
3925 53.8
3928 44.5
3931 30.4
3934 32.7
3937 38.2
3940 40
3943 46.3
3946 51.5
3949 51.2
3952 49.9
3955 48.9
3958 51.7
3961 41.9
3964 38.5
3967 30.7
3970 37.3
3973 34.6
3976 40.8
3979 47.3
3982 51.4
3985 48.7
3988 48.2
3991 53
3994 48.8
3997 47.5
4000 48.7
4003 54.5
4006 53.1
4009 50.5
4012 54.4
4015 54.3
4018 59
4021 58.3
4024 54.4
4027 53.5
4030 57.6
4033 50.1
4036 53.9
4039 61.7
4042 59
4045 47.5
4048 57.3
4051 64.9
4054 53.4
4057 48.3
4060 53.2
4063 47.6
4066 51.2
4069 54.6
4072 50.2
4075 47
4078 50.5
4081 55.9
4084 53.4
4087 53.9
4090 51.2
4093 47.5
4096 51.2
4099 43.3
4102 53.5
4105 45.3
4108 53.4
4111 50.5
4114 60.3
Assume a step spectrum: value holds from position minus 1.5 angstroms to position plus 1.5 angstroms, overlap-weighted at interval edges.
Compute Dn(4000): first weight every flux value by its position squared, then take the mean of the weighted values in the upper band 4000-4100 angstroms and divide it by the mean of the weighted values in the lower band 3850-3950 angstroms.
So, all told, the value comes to 1.25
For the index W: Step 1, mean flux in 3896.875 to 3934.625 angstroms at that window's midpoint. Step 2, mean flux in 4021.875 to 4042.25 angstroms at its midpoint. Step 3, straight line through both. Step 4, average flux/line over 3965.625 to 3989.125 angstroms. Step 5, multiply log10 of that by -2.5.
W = 0.20 mag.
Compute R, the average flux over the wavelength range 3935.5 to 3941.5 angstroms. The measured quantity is 39.1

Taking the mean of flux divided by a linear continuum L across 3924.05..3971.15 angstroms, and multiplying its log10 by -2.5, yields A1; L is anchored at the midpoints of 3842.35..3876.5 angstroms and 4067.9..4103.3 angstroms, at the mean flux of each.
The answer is 0.142 mag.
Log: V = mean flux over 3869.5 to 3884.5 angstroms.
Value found 45.4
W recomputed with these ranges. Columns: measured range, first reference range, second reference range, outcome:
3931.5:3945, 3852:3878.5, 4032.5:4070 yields 0.283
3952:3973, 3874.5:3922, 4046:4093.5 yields 0.162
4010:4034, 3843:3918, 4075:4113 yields -0.122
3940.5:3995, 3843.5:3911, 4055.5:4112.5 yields 0.062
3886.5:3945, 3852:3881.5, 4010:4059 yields 0.134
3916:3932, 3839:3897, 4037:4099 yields 0.033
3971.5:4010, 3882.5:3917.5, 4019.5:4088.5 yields 0.050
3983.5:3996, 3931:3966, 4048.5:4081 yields -0.061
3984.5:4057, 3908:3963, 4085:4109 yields -0.124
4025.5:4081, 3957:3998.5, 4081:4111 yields -0.112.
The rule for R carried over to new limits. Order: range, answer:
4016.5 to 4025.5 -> 57.2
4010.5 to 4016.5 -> 54.3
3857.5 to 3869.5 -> 51.4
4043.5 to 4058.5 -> 54.3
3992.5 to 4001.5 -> 48.3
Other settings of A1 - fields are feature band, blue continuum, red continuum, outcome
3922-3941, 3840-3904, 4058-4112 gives 0.162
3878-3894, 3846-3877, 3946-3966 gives 0.077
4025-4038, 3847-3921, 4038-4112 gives -0.066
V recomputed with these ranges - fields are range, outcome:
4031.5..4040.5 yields 55.2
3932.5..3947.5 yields 41.7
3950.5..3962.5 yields 48.1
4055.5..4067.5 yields 50.1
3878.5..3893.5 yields 44.3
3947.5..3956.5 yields 50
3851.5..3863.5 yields 48.9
